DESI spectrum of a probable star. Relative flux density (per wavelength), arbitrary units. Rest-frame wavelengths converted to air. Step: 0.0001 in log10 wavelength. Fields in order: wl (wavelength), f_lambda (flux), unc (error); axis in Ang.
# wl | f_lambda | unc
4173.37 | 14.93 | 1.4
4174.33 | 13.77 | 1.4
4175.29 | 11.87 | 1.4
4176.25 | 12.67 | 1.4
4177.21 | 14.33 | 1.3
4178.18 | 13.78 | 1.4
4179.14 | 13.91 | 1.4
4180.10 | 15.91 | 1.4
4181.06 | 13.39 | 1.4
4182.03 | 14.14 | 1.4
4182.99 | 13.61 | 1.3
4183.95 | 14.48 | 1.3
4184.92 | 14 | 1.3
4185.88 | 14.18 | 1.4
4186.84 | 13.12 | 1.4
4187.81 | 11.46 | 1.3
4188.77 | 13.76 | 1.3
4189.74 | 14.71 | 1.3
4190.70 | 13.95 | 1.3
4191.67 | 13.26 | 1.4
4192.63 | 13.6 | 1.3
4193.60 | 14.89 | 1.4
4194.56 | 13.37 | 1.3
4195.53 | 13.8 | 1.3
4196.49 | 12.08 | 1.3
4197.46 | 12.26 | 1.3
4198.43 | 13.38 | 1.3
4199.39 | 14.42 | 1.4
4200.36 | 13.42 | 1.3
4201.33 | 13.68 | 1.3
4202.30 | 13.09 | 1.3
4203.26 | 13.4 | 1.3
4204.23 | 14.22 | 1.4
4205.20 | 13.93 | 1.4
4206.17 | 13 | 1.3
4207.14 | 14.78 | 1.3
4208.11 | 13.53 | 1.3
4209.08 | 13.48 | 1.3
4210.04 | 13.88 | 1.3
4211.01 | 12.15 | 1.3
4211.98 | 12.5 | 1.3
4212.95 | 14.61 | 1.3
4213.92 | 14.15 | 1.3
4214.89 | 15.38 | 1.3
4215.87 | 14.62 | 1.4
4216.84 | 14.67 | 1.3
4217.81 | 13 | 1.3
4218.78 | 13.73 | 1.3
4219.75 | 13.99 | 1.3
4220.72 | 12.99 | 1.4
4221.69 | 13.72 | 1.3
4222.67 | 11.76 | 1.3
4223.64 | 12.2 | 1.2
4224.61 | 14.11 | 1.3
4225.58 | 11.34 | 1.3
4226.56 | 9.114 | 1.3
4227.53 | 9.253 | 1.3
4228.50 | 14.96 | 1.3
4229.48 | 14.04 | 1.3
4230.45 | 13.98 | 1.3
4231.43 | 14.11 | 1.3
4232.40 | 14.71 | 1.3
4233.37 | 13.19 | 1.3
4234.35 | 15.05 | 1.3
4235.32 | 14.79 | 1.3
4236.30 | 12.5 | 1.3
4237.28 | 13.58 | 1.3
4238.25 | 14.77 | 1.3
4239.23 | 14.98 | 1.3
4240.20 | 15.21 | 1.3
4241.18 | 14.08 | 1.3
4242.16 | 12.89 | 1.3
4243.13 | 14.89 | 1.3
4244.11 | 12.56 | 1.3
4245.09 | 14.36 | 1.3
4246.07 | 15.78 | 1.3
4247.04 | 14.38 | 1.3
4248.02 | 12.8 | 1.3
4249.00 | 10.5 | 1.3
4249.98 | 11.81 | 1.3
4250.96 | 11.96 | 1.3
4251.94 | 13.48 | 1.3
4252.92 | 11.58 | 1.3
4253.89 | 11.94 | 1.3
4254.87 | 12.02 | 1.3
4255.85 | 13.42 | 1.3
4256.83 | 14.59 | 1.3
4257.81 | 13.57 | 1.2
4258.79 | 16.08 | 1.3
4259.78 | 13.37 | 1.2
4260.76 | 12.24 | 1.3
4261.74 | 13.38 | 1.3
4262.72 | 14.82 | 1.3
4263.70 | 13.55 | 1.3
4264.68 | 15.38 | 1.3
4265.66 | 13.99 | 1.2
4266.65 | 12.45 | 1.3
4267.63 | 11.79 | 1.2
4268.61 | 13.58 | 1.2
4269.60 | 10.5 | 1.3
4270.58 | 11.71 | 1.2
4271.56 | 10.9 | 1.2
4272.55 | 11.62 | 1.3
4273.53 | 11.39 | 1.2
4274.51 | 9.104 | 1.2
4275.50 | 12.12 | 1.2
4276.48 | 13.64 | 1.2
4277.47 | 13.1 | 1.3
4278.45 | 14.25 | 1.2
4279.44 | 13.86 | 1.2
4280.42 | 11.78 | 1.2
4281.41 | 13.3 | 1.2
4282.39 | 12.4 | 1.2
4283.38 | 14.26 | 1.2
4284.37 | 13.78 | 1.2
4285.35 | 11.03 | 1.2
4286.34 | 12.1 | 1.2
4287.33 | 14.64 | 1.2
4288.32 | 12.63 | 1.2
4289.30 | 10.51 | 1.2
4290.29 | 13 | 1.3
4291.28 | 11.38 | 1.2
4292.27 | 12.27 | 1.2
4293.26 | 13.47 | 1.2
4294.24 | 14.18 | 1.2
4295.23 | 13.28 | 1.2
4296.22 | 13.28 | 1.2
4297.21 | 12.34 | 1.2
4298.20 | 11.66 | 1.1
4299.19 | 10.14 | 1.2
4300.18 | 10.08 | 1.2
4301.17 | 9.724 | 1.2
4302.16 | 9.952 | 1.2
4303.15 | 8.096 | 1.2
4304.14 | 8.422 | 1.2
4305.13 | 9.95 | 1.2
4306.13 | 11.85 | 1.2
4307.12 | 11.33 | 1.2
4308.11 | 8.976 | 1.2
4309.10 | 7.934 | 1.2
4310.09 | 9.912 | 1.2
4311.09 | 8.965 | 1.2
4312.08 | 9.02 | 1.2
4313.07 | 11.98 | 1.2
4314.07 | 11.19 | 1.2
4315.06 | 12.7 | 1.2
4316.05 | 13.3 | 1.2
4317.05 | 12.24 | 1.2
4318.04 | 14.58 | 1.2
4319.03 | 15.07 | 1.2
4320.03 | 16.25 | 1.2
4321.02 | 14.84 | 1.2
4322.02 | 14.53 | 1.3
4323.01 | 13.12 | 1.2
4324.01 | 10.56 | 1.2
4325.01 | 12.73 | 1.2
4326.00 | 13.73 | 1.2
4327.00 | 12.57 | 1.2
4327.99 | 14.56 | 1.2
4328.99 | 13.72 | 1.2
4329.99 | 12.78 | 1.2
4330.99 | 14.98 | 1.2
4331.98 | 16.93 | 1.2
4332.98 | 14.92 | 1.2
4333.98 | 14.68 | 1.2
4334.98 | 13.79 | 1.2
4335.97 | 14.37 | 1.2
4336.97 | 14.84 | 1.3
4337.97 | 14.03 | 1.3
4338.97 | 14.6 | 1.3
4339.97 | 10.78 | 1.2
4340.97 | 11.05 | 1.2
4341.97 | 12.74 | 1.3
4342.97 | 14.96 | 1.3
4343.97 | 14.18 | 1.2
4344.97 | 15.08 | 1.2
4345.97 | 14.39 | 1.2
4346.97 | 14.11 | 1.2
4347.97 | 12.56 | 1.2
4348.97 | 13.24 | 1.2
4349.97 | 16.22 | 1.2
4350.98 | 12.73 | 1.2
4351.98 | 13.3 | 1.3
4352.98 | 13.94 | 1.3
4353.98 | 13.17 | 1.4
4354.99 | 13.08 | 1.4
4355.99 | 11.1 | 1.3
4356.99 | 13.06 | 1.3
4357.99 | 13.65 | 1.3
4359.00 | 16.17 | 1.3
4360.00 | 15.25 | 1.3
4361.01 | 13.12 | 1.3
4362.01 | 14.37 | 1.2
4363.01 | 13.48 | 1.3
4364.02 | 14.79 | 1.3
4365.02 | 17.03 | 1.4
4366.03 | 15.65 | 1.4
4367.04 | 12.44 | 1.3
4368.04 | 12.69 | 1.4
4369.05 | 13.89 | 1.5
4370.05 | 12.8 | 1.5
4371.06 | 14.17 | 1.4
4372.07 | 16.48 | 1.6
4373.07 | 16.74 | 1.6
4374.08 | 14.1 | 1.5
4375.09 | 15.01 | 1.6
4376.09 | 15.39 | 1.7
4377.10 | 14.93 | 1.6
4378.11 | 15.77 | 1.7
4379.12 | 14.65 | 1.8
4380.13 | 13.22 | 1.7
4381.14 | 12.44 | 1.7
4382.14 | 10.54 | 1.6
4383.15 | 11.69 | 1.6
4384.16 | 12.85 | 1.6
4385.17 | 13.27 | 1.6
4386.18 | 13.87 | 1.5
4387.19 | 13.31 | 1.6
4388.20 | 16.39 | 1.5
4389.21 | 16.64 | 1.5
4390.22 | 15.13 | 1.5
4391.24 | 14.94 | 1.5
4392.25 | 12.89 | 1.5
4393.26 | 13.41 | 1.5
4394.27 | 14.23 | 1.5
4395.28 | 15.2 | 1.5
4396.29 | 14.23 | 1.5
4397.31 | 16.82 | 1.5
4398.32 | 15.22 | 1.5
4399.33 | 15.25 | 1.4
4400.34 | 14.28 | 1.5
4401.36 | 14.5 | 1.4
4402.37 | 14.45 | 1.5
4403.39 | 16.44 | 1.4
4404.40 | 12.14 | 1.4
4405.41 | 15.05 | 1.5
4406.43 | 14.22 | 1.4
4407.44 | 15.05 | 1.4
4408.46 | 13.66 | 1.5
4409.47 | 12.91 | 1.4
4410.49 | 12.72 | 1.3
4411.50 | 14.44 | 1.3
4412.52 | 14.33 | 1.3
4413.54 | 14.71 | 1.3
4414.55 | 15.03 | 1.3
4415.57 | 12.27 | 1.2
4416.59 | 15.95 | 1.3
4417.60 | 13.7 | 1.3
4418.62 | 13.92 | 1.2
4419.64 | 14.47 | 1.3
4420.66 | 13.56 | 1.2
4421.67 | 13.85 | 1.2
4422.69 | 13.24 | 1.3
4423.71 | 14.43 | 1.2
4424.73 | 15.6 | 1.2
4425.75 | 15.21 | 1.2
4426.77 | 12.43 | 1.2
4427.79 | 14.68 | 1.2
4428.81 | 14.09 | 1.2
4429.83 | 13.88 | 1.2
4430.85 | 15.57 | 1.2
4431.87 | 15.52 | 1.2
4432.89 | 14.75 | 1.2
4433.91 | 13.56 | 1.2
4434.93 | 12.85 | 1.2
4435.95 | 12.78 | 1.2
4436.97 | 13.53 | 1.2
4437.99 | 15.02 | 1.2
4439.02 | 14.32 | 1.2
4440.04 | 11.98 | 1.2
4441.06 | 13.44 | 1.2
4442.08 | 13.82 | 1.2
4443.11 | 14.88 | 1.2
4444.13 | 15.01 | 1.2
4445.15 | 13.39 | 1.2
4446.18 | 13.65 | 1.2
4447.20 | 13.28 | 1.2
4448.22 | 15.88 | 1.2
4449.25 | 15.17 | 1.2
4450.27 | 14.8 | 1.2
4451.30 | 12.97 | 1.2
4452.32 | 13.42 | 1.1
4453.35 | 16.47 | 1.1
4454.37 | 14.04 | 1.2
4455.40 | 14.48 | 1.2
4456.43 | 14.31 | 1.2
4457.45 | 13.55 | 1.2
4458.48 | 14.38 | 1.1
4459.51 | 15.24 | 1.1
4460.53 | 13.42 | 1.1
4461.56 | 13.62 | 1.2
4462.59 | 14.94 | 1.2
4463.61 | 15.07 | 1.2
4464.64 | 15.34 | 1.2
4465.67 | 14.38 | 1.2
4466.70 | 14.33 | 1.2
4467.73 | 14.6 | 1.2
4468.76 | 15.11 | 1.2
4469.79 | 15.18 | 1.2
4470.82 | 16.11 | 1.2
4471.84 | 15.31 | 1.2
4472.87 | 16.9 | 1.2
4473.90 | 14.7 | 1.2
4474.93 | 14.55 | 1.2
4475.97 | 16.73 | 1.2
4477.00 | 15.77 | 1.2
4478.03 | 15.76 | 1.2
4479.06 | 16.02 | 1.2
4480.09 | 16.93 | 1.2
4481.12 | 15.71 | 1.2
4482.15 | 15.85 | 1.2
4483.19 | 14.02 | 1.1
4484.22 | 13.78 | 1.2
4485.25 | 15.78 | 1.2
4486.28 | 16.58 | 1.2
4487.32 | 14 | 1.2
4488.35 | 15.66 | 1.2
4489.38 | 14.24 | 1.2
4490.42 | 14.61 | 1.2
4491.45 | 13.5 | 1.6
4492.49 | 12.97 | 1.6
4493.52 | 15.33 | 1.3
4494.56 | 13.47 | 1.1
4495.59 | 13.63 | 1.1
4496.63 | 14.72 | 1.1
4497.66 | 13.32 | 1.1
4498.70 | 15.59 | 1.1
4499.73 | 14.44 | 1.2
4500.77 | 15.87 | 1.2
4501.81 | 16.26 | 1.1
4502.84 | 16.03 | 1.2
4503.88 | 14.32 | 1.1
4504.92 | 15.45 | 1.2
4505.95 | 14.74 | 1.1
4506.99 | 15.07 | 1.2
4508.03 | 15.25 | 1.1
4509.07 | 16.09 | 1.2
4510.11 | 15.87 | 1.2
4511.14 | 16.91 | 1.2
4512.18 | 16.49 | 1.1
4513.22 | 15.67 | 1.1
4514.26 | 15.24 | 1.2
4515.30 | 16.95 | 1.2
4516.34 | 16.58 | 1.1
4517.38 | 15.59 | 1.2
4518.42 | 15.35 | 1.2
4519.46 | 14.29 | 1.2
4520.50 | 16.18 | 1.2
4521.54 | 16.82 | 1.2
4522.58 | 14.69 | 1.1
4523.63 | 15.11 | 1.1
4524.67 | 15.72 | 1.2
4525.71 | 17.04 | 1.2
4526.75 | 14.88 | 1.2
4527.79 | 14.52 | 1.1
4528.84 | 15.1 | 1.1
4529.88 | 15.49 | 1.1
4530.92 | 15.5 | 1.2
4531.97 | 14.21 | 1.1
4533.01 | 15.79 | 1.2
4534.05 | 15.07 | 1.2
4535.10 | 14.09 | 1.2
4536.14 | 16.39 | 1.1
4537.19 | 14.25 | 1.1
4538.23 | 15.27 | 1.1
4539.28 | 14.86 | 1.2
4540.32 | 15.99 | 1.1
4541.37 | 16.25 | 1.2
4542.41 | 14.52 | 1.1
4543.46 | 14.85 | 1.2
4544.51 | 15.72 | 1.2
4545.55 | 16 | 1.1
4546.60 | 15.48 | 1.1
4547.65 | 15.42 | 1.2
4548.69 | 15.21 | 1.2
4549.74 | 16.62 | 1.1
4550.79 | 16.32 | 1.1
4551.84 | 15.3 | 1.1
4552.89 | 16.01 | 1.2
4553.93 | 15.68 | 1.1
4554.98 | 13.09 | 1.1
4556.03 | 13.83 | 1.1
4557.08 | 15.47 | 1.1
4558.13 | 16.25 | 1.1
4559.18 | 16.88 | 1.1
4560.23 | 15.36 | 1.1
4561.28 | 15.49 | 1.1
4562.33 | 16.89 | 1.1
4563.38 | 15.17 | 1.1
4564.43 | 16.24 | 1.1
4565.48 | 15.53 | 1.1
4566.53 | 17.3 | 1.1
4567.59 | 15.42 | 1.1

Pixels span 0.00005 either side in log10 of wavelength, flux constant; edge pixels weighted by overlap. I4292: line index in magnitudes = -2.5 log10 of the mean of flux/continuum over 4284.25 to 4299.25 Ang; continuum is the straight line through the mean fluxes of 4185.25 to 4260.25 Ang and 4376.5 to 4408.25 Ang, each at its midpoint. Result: 0.11 mag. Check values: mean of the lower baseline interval 13.5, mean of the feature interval 12.5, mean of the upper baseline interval 14.3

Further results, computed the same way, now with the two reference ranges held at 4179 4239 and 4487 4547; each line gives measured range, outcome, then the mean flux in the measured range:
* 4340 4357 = 0.07 mag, 13.4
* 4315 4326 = 0.04 mag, 13.7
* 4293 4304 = 0.23 mag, 11.3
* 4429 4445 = 0.06 mag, 14.1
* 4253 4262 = 0.04 mag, 13.3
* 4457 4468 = 0.04 mag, 14.4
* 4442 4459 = 0.04 mag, 14.3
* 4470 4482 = -0.06 mag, 15.9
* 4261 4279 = 0.10 mag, 12.6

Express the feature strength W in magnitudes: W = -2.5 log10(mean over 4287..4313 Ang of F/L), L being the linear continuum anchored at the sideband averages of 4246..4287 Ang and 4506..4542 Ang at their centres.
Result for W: 0.19 mag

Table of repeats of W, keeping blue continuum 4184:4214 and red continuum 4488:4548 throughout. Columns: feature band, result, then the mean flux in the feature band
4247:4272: 0.08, 12.9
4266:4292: 0.14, 12.3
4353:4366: 0.03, 14.1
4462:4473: -0.01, 15.1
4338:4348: 0.06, 13.5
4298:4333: 0.18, 12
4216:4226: 0.04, 13.2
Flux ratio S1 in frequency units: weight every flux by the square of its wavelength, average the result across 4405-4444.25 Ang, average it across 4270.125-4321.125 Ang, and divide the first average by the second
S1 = 1.26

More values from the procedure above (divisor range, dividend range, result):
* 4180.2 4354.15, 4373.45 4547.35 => 1.23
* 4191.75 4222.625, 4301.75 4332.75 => 0.94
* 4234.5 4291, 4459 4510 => 1.27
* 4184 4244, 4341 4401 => 1.12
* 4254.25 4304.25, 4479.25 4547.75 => 1.36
